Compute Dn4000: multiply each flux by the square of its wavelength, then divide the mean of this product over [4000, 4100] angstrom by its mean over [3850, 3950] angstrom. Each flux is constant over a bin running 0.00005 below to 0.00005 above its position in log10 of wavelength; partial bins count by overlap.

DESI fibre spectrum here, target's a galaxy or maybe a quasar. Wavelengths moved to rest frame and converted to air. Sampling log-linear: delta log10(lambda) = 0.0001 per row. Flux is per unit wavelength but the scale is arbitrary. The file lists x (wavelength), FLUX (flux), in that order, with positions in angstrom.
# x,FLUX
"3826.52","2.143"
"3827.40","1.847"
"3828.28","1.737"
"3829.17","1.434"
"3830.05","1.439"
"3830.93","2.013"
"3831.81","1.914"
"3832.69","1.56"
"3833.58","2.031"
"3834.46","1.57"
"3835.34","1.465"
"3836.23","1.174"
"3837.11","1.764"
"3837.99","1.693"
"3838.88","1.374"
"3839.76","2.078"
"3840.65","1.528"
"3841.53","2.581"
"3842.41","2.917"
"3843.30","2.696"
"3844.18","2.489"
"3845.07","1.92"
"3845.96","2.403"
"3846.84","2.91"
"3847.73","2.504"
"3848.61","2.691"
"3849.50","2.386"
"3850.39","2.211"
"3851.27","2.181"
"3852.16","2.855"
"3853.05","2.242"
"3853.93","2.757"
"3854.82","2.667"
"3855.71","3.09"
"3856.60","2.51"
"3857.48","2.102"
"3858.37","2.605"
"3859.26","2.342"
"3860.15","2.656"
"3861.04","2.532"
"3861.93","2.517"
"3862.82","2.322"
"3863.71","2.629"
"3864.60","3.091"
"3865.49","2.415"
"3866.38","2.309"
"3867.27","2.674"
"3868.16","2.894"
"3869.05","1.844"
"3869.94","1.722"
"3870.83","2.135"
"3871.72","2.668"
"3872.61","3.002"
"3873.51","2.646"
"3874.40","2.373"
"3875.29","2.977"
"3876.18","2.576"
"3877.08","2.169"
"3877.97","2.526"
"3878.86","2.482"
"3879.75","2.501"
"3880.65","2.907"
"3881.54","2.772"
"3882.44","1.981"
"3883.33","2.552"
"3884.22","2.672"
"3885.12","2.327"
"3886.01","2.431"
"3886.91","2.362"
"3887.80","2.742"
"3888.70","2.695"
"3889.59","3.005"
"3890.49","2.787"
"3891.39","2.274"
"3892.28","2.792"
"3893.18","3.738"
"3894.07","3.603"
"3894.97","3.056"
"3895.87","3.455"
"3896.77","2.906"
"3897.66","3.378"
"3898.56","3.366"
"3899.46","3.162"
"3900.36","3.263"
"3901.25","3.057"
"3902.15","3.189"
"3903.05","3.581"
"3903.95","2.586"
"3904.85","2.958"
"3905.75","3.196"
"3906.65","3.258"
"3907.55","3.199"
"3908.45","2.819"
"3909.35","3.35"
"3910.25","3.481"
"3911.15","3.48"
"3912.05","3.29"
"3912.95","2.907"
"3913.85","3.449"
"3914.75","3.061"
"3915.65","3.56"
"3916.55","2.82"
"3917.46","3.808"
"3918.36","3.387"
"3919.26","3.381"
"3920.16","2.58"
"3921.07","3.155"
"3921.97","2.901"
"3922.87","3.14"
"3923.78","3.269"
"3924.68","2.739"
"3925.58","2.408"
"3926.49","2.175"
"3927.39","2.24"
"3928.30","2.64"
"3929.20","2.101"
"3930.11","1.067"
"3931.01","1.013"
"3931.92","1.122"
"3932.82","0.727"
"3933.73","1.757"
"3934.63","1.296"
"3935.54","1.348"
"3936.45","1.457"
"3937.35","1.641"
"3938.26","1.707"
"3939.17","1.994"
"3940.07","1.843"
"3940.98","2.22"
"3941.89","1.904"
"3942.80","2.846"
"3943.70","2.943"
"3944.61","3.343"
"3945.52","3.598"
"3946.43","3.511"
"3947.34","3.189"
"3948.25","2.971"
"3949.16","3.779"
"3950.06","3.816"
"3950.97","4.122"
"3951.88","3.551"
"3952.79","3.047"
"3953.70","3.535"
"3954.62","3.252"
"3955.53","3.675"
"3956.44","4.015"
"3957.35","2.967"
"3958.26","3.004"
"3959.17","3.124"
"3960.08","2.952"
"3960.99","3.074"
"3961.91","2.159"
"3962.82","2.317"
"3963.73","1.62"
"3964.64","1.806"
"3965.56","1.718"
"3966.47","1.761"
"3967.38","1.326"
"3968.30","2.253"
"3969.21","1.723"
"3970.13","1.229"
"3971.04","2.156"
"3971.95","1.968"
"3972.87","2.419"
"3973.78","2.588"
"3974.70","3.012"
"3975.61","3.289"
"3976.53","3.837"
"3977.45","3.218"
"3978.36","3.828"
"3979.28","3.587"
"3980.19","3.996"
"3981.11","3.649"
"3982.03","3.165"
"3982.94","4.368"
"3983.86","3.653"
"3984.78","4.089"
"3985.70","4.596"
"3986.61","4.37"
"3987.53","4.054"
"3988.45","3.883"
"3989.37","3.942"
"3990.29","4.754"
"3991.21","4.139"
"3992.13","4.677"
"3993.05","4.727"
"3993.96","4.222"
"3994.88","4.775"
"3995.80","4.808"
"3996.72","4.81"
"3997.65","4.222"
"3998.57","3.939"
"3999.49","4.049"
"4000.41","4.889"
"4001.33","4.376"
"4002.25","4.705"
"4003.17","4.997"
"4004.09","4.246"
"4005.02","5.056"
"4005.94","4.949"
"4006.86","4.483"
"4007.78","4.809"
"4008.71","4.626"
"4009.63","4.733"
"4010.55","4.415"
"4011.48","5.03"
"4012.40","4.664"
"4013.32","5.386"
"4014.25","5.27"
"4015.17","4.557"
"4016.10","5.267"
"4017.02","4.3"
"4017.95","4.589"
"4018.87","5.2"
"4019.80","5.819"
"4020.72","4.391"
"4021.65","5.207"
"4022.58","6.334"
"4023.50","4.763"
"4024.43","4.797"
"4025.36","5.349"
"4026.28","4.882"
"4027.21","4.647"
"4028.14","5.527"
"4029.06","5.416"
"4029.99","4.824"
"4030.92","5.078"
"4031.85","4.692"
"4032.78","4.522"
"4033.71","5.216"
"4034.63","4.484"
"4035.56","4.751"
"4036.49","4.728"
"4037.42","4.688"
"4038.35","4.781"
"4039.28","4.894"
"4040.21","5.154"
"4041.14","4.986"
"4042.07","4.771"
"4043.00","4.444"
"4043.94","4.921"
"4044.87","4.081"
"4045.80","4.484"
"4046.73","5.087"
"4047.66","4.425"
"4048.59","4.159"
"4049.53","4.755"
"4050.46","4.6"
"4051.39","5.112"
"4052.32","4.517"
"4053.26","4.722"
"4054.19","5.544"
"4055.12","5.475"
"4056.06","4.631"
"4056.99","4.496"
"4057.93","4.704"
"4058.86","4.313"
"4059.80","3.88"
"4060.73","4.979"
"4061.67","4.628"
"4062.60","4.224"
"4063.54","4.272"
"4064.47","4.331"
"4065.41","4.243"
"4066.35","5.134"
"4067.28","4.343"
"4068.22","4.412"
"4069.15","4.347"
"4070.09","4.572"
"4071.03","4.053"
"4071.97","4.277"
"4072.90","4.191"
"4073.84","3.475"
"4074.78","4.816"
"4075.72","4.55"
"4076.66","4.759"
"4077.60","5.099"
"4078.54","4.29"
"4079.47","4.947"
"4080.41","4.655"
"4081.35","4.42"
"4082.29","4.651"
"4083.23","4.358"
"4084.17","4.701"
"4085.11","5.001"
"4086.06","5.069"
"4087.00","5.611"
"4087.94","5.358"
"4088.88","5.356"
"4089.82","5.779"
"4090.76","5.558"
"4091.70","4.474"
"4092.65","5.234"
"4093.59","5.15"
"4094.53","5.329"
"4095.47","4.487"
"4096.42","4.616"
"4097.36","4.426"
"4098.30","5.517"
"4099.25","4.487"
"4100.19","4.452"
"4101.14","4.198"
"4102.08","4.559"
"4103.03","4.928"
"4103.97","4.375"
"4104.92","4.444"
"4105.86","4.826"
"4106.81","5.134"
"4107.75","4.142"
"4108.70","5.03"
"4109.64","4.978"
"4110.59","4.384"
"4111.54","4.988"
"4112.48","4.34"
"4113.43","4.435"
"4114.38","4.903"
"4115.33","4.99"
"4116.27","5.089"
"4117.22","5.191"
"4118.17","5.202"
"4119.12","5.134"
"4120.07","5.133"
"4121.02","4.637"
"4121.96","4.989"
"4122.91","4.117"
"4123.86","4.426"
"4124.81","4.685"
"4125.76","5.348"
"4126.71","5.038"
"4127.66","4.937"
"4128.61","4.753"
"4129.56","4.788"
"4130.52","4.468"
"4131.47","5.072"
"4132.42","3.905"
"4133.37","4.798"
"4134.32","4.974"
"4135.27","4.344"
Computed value 1.9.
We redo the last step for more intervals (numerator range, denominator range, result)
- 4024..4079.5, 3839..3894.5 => 2.02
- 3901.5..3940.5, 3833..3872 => 1.15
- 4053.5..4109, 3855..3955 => 1.88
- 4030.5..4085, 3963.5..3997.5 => 1.42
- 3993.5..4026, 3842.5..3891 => 2.04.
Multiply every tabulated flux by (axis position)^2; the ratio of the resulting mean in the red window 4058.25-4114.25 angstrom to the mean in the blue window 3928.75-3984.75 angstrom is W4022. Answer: 1.89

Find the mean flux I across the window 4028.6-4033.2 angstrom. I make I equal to 4.91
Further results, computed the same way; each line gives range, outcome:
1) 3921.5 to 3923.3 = 3.03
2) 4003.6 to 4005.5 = 4.65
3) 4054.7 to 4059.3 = 4.72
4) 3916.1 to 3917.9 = 3.3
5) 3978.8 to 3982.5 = 3.61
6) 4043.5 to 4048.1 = 4.61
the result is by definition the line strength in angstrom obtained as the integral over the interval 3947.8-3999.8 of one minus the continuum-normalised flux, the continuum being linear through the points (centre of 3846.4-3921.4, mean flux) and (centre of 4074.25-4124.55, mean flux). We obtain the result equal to 4.3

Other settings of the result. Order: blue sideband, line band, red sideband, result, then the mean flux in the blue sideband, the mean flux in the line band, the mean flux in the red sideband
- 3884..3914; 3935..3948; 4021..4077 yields 4.2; 3.05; 2.4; 4.7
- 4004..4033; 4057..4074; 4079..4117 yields 1.8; 4.94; 4.37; 4.84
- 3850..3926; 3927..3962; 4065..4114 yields 8.2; 2.82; 2.58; 4.71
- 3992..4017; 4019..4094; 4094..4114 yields -1.6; 4.69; 4.78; 4.67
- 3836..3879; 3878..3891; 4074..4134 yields 0.4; 2.41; 2.58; 4.81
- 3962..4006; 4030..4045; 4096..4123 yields -2.6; 3.56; 4.78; 4.76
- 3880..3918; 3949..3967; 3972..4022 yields 4.0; 3.03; 2.94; 4.33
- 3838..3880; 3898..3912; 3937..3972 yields -3.5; 2.45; 3.2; 2.67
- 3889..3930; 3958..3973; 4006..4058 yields 6.7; 3.05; 2.14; 4.86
